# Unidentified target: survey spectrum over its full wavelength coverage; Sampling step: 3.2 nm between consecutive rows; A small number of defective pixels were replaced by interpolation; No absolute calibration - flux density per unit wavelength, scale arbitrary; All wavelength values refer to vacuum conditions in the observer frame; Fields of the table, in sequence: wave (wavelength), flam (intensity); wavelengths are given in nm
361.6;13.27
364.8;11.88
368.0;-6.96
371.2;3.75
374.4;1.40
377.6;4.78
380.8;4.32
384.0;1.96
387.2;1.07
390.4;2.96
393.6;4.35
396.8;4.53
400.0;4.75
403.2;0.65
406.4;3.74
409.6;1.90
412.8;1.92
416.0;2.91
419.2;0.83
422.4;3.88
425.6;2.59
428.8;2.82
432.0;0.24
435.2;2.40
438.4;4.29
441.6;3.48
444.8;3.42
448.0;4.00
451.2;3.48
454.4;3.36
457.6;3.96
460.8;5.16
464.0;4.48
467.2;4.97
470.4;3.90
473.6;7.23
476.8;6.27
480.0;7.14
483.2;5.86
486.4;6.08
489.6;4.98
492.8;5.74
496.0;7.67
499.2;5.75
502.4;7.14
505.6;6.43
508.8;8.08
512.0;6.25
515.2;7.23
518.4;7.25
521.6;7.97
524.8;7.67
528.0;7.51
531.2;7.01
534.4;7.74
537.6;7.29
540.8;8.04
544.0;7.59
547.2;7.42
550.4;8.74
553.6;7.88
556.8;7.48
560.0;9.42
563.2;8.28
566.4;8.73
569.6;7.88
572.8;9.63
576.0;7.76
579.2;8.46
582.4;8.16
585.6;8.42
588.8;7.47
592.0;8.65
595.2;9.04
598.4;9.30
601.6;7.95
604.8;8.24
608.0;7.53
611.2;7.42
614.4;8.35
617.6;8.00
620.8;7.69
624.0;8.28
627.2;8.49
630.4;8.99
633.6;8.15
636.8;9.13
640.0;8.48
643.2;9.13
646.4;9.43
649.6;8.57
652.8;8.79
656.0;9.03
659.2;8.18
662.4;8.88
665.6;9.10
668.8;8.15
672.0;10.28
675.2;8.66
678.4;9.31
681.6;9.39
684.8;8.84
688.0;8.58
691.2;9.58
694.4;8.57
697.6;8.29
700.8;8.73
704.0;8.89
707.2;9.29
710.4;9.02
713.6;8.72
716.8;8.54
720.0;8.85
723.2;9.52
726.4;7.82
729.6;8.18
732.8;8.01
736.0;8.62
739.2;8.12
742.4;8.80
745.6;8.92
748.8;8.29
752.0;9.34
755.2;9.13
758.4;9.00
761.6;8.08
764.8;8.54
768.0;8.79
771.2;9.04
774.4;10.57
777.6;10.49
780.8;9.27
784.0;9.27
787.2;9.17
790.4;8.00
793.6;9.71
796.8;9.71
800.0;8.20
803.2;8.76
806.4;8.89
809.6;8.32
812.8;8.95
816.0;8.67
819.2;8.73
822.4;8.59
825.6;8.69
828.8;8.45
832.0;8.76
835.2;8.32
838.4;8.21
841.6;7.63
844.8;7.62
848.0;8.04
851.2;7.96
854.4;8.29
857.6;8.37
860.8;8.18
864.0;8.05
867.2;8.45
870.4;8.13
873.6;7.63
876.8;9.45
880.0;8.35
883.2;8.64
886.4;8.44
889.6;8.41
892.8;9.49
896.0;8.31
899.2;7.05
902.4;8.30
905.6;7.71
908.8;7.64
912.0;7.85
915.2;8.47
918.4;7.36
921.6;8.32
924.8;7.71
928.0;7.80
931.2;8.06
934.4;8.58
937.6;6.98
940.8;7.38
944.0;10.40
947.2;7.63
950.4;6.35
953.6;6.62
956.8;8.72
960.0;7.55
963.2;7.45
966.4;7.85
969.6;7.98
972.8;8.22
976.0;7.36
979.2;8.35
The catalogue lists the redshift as 0.18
